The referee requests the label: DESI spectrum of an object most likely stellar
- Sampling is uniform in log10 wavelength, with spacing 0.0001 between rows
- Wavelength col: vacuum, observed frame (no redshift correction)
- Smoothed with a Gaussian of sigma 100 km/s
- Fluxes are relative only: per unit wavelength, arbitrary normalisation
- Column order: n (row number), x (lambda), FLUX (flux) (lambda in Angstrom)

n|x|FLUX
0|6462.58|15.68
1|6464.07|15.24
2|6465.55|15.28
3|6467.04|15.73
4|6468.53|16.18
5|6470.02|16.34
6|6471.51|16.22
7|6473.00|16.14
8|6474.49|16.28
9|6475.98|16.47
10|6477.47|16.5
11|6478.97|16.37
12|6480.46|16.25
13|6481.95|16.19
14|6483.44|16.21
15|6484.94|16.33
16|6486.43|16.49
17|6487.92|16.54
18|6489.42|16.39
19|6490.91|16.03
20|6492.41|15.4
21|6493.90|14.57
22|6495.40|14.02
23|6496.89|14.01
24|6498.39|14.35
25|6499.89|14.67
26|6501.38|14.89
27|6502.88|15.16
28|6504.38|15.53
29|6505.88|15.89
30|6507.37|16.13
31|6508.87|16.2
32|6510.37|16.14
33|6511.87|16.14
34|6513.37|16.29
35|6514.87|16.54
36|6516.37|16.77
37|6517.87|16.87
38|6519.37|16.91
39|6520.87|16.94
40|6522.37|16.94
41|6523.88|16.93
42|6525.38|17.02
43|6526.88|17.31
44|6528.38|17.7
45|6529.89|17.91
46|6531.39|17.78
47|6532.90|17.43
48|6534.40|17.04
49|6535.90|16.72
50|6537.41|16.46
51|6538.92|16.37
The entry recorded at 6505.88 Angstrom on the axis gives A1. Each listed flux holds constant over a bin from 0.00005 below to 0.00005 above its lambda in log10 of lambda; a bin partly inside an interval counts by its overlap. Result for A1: 15.89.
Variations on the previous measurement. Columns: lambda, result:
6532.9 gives 17.43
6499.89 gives 14.67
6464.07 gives 15.24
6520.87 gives 16.94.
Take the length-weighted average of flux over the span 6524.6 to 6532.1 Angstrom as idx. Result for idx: 17.6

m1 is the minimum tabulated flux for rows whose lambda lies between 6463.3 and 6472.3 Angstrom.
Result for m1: 15.24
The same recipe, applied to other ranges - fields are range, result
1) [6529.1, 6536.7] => 16.72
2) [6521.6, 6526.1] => 16.93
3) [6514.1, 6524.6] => 16.54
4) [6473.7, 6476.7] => 16.28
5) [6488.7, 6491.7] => 16.03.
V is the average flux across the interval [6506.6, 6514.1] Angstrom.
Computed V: 16.2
